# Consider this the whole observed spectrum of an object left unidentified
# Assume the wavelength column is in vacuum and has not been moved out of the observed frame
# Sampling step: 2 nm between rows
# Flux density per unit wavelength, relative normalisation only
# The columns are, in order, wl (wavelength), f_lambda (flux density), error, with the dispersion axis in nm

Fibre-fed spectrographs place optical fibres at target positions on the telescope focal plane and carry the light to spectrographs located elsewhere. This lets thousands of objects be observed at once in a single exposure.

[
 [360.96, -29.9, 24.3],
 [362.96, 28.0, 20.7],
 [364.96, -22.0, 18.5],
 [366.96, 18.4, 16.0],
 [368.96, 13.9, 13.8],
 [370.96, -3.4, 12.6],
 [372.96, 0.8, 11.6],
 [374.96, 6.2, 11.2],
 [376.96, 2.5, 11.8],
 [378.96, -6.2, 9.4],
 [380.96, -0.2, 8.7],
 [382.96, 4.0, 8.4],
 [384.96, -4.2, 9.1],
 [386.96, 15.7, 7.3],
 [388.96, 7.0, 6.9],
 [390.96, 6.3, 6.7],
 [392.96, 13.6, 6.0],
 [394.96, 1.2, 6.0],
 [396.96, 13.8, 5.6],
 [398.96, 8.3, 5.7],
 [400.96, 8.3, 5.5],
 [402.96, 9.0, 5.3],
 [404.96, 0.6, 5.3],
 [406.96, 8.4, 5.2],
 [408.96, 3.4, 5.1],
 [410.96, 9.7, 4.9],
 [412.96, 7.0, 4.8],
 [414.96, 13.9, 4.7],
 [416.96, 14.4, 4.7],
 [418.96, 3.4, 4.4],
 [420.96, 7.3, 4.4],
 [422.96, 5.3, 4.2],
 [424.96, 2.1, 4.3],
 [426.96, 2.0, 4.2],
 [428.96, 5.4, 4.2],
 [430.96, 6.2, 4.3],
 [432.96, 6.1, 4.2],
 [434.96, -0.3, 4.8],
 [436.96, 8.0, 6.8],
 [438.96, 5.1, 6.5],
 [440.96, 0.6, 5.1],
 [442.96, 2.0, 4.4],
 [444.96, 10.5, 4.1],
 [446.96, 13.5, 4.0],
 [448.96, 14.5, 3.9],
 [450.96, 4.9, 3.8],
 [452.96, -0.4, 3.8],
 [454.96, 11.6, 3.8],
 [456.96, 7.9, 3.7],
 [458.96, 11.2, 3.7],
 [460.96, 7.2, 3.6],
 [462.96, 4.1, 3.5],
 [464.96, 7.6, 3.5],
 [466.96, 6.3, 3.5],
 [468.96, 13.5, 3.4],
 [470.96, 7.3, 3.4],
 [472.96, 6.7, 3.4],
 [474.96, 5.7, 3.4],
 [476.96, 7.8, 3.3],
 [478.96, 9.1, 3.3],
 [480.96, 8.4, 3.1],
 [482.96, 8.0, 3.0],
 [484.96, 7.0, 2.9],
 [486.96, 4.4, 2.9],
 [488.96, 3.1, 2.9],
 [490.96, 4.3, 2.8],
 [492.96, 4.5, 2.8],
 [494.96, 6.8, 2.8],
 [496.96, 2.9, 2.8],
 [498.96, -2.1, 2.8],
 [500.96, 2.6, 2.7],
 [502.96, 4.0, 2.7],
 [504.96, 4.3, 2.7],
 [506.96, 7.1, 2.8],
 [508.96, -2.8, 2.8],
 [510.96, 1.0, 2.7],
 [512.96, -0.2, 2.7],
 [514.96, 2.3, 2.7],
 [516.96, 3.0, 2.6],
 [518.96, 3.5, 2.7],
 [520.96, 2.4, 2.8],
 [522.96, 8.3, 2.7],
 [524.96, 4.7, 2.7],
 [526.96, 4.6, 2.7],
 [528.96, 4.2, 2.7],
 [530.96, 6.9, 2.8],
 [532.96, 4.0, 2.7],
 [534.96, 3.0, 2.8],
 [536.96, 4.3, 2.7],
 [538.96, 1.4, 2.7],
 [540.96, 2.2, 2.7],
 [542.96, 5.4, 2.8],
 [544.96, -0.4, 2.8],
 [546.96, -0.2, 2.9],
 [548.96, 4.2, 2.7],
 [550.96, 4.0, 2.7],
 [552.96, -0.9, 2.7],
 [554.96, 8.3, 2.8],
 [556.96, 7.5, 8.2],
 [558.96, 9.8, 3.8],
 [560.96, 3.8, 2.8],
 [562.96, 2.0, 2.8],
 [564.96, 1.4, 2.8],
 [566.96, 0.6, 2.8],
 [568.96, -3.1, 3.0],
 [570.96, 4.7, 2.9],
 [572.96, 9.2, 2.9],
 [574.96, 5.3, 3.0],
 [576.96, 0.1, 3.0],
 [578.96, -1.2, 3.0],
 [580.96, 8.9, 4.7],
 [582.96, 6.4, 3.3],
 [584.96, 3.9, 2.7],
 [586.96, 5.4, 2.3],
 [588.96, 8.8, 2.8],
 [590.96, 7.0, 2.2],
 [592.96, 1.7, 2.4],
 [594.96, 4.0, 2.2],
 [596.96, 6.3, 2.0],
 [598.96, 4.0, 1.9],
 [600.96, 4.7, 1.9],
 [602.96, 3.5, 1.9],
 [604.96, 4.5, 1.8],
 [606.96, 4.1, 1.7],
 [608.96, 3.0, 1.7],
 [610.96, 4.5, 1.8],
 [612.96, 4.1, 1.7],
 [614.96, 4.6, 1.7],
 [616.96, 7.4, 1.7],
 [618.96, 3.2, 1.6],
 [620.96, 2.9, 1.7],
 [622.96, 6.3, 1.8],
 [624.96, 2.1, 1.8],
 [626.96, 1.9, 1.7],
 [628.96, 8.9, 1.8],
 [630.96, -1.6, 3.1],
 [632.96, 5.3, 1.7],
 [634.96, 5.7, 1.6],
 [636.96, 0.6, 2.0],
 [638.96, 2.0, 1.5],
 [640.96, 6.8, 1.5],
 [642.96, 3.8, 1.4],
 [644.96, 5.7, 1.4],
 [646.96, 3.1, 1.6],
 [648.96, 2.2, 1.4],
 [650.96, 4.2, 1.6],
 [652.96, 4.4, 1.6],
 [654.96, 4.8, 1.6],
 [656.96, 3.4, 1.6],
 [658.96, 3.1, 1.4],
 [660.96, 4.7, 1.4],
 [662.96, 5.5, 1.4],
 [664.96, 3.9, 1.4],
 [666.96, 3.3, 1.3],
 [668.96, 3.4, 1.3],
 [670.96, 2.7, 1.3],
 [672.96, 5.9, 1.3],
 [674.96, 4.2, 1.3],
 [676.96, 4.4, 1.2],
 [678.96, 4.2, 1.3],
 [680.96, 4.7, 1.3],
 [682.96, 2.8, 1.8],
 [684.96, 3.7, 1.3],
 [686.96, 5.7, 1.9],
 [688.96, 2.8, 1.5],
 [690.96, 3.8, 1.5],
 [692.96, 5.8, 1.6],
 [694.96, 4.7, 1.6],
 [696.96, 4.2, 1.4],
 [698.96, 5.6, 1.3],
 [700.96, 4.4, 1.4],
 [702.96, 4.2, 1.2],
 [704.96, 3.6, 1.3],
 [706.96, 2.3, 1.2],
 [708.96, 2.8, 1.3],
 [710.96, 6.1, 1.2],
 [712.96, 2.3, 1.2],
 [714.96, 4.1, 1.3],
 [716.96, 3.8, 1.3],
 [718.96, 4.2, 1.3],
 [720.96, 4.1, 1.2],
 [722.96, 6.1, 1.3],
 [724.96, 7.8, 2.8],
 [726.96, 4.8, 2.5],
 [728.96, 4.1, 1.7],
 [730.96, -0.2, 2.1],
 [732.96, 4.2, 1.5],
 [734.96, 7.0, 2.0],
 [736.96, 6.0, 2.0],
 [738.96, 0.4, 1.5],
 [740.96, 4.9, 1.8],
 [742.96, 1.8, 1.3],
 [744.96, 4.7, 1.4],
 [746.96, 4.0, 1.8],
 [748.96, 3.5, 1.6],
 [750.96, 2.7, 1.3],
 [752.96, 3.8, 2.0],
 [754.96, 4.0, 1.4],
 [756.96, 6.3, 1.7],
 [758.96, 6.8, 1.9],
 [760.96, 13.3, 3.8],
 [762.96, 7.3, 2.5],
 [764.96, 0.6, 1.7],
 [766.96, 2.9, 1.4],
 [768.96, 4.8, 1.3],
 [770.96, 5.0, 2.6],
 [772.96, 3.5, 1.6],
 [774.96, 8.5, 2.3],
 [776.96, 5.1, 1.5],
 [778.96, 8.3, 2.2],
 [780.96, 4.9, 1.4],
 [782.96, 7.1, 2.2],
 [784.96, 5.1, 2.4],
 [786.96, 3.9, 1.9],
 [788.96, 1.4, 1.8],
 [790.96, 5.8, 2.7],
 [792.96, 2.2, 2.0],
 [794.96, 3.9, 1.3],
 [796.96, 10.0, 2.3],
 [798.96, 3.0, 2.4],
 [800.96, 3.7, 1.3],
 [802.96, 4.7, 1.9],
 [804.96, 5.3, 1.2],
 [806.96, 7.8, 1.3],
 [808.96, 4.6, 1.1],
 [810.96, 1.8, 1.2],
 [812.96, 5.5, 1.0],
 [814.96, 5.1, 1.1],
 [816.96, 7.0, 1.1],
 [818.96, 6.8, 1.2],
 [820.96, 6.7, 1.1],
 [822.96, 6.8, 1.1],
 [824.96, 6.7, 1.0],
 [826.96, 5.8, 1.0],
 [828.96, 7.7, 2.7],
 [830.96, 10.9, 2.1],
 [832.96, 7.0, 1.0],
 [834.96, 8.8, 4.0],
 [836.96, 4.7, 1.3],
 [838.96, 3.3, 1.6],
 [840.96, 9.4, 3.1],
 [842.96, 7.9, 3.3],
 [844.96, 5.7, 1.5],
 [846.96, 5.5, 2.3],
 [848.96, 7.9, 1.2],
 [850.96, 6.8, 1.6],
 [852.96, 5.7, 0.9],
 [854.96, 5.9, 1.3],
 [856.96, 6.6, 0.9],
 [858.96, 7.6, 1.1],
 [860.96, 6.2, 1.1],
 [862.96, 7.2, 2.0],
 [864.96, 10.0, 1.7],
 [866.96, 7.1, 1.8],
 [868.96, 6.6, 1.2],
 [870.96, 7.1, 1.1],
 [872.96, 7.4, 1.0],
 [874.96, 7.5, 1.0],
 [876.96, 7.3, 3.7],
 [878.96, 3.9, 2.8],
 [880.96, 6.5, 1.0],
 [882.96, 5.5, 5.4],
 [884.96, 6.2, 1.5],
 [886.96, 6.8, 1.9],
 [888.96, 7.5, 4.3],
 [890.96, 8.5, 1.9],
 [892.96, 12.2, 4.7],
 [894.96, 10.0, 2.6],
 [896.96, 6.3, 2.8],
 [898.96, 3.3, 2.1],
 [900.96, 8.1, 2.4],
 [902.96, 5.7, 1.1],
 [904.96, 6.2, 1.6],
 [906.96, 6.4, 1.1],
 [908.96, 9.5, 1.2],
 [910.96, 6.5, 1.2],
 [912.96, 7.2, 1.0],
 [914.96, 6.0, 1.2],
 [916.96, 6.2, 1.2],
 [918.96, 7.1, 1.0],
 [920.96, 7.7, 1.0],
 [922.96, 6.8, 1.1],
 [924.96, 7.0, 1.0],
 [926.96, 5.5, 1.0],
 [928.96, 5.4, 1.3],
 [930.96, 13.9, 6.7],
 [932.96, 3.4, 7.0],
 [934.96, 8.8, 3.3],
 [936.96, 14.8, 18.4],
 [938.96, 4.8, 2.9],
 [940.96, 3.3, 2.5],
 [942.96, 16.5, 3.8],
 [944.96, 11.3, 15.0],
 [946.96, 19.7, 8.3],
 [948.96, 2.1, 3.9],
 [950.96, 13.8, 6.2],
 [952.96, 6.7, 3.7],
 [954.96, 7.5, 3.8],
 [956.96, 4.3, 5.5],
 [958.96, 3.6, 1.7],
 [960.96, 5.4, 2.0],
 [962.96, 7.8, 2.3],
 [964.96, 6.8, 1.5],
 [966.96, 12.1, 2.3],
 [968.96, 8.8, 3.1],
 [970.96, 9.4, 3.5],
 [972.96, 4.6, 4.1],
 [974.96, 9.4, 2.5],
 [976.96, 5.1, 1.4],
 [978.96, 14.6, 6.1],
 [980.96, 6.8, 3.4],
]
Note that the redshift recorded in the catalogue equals 1.039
